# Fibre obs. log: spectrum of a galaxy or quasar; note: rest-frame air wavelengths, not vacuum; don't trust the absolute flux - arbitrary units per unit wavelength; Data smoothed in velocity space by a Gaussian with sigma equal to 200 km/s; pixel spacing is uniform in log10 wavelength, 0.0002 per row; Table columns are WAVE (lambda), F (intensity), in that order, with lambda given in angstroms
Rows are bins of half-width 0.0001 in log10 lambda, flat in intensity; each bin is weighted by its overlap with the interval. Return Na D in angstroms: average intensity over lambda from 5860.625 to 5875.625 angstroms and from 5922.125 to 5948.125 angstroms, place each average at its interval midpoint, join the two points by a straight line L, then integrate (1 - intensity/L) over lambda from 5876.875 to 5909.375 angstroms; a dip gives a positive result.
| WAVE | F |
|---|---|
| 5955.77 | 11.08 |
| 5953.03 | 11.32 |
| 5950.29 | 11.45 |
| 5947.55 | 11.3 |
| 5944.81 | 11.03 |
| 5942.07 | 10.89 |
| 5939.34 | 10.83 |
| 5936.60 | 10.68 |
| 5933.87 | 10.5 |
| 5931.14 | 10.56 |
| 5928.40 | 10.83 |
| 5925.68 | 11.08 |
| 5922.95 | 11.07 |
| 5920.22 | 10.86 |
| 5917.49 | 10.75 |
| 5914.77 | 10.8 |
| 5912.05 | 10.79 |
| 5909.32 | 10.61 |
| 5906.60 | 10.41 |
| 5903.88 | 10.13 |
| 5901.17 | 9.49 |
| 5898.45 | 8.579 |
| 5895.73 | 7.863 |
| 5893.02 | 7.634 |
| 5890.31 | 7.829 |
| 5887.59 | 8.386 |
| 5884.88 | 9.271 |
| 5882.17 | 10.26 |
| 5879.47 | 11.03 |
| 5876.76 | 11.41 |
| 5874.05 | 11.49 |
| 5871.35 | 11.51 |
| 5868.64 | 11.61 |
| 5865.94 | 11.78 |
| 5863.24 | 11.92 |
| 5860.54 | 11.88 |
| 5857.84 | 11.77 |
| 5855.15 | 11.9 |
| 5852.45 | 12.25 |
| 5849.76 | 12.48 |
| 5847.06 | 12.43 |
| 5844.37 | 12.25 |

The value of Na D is 5.9 angstroms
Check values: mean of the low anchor 11.7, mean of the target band 9.32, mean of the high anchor 10.9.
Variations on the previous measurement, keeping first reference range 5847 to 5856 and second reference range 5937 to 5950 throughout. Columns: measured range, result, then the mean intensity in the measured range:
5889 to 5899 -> 3.2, 7.93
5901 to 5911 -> 1.1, 10.3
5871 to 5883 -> 0.8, 11.2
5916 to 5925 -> 0.3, 10.9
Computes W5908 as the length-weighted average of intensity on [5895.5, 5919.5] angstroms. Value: 10.1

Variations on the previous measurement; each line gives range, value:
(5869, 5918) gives 9.92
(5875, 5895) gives 9.4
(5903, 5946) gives 10.7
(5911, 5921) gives 10.8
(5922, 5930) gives 11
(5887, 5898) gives 7.95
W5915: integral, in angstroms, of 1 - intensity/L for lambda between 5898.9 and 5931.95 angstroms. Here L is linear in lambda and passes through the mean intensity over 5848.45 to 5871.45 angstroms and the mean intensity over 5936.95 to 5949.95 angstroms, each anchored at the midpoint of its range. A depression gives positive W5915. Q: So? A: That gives 2.2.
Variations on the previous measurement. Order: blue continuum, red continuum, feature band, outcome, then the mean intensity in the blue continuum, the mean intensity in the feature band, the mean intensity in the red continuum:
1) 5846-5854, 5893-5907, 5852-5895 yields 0.75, 12.4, 10.7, 9.06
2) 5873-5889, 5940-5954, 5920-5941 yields 0.29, 10.3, 10.8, 11.2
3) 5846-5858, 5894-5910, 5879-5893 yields 1.70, 12.2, 9.09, 9.43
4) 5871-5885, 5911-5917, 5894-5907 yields 2.02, 10.9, 9.17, 10.8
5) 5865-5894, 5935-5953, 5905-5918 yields -0.04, 10.2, 10.7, 11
